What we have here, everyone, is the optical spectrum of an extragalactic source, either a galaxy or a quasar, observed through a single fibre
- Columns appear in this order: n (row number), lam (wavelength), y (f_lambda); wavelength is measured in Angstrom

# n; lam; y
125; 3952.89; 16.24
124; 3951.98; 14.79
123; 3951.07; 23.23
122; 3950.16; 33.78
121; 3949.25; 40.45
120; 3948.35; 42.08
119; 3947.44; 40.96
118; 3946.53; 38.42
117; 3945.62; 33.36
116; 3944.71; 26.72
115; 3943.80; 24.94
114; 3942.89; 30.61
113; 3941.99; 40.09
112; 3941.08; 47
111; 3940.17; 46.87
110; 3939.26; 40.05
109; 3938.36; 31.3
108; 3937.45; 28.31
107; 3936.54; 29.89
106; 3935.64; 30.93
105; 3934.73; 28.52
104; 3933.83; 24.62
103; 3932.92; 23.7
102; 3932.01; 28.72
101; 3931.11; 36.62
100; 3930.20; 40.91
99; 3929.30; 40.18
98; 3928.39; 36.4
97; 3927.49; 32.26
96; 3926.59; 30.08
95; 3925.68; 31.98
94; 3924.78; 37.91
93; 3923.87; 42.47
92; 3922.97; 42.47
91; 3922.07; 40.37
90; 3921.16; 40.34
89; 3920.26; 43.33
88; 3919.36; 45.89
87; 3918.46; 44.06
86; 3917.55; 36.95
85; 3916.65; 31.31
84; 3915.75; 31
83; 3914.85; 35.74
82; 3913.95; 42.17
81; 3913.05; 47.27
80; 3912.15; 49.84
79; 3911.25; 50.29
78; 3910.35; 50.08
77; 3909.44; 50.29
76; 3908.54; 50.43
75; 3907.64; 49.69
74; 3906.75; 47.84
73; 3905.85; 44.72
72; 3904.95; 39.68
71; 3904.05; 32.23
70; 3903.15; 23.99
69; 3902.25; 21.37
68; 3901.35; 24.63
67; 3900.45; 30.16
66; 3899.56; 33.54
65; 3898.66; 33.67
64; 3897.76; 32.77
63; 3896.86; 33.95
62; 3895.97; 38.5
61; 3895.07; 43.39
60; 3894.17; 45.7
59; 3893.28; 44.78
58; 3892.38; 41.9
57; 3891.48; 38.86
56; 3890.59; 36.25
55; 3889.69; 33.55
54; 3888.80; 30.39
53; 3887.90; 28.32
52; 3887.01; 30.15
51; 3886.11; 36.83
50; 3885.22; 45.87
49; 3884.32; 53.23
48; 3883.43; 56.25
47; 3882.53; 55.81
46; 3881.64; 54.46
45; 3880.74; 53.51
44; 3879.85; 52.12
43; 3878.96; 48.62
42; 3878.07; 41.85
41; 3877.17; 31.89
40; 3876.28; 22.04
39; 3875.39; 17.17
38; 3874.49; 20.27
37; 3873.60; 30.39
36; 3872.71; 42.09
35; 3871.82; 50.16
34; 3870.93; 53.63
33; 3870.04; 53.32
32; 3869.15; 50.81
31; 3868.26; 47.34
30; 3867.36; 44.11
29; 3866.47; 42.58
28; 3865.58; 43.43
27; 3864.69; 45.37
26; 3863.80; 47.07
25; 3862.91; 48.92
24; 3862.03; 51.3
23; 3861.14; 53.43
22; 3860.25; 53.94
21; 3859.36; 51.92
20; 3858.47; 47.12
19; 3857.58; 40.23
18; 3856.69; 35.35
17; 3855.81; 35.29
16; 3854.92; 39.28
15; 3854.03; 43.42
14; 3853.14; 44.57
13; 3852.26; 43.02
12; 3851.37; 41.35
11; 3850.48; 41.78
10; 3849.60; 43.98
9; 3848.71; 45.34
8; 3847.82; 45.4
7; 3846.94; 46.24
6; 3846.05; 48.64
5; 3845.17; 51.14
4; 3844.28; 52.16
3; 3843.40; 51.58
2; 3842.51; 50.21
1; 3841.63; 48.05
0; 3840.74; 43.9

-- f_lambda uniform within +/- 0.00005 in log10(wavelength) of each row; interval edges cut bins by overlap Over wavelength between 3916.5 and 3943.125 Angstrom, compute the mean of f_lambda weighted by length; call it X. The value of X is 36.2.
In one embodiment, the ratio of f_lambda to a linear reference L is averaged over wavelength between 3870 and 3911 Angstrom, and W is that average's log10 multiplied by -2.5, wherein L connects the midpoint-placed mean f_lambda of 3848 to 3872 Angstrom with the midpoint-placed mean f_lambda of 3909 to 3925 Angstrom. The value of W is 0.11 mag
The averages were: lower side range 45.8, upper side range 42.4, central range 39.7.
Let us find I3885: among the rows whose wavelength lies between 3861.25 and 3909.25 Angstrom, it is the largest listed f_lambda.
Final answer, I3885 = 56.25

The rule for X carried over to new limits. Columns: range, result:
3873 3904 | 37.2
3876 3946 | 38.3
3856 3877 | 42.9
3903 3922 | 42.5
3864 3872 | 47.7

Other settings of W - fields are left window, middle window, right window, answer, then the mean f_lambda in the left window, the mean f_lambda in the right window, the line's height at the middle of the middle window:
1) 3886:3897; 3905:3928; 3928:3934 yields -0.20 mag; 37.2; 33.3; 34.8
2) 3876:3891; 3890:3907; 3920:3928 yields 0.13 mag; 42.1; 37.8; 40.5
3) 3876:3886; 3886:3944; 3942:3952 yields 0.06 mag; 47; 32.9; 39.7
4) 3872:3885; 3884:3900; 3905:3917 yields 0.14 mag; 41.7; 44.6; 42.9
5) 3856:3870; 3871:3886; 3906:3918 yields 0.09 mag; 46.8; 44.1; 46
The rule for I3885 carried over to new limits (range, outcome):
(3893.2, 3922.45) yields 50.43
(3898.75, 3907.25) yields 47.84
